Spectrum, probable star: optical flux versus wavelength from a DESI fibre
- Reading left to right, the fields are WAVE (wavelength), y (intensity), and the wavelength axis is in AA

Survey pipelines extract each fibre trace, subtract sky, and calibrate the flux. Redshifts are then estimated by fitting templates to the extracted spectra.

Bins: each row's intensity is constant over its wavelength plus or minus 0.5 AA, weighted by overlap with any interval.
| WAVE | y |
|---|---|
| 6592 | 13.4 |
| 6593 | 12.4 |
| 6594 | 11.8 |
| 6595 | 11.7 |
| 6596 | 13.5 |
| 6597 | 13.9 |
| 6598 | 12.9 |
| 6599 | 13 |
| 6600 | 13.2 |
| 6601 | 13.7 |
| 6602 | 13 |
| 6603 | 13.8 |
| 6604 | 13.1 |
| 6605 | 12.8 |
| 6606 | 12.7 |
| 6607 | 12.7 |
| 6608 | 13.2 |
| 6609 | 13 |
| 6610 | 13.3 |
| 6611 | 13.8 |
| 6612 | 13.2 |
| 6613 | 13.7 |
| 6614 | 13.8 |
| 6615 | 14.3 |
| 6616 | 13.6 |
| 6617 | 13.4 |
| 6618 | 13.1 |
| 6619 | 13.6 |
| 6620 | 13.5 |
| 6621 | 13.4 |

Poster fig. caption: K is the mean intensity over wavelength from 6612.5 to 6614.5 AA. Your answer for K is 13.8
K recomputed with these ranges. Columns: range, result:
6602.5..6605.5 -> 13.2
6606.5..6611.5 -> 13.2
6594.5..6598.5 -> 13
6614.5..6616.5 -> 13.9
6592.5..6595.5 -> 12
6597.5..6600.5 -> 13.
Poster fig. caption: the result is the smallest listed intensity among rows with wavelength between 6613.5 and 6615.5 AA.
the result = 13.8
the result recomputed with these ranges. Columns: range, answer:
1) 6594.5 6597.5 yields 11.7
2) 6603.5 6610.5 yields 12.7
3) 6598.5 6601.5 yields 13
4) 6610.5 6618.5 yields 13.1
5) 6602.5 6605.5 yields 12.8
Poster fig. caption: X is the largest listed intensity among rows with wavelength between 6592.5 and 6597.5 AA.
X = 13.9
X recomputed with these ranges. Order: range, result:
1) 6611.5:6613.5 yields 13.7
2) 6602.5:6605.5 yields 13.8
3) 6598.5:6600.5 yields 13.2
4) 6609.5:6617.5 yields 14.3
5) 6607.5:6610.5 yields 13.3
